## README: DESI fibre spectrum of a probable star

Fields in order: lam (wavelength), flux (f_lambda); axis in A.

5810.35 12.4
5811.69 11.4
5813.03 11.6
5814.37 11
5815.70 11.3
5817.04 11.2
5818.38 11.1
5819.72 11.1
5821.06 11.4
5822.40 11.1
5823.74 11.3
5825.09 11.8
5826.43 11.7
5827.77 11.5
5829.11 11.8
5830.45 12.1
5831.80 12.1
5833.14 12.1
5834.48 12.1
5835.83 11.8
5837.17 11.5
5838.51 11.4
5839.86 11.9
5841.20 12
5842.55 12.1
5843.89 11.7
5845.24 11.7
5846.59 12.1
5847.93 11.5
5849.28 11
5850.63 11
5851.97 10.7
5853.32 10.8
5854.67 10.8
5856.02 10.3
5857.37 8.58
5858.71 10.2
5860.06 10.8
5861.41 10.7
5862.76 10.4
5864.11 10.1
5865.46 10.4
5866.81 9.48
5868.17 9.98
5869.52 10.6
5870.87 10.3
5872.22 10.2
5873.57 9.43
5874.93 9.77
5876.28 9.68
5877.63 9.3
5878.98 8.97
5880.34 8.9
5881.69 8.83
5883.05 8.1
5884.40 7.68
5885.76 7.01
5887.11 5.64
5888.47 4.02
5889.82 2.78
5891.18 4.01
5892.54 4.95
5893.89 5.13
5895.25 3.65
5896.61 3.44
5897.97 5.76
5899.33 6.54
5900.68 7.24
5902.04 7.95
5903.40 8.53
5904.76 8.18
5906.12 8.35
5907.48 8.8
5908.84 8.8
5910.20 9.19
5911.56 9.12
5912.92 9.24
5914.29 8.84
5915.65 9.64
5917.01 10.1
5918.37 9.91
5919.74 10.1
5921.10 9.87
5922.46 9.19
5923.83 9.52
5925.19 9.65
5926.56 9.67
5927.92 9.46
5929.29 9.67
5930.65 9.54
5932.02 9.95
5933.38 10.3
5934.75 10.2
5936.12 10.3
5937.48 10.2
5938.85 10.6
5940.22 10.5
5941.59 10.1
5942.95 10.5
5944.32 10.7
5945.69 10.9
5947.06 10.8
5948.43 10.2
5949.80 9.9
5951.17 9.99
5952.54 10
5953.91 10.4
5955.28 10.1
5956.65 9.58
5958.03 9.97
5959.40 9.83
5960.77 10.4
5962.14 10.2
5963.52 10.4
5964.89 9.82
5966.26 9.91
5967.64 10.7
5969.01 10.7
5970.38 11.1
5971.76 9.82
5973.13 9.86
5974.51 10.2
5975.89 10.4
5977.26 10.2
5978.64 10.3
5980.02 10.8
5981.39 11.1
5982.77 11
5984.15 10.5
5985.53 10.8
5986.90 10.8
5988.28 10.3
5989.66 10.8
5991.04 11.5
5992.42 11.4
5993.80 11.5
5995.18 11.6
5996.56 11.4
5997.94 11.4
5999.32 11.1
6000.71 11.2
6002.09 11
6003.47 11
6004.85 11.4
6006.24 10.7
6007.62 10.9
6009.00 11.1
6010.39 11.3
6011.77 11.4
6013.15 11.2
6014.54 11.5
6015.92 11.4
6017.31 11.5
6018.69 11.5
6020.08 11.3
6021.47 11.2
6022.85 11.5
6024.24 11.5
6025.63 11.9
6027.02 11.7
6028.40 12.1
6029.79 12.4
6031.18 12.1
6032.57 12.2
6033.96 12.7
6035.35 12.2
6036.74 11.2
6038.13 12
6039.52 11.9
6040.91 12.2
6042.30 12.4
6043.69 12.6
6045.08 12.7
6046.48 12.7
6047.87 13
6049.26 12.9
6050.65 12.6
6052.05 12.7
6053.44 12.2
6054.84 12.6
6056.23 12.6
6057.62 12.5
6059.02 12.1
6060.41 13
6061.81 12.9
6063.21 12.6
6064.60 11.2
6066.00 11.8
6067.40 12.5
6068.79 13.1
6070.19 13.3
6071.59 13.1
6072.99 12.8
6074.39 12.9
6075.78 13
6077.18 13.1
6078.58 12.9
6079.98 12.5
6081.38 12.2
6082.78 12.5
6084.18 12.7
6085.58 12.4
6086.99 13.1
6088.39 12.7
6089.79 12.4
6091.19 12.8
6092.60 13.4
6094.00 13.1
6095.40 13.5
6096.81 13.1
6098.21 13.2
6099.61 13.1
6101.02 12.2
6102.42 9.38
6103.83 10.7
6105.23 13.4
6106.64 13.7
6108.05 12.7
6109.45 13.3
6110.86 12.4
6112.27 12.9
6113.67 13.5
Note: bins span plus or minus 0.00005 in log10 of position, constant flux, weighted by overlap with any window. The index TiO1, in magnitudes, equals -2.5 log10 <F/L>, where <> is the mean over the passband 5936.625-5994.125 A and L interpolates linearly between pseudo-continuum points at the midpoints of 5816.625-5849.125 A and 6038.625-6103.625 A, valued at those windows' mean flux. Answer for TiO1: 0.17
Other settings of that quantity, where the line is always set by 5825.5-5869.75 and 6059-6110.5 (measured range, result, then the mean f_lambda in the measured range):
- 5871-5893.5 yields 0.45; 7.49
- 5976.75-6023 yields 0.09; 11.1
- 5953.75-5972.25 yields 0.16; 10.2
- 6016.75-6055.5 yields 0.02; 12.1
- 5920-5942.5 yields 0.18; 9.93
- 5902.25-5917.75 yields 0.27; 8.95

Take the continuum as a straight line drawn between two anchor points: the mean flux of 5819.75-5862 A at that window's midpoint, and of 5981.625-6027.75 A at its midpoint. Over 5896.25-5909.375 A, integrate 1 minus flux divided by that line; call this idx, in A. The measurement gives 4.5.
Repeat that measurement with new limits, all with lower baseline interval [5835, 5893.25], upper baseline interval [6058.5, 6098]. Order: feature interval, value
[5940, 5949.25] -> 0.2 A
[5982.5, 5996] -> 0.5 A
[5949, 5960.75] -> 1.0 A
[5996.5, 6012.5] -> 0.7 A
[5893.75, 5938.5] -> 7.2 A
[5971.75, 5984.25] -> 0.9 A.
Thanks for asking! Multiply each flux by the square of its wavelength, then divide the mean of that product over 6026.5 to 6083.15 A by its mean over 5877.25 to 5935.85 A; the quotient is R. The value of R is 1.63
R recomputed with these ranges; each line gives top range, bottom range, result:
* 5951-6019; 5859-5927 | 1.32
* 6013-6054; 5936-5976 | 1.20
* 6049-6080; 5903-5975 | 1.33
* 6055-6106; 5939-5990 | 1.26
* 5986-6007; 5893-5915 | 1.55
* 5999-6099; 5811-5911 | 1.36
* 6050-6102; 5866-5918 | 1.72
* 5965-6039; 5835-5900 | 1.28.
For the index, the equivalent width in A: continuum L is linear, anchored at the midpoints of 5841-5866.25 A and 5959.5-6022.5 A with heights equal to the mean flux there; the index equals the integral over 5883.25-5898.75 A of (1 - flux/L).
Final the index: 8.3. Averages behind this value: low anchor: 10.9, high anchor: 10.9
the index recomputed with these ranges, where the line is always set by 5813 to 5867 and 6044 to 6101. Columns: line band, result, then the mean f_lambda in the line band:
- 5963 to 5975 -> 1.77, 10.3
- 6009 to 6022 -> 1.05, 11.4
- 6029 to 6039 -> 0.29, 12.1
